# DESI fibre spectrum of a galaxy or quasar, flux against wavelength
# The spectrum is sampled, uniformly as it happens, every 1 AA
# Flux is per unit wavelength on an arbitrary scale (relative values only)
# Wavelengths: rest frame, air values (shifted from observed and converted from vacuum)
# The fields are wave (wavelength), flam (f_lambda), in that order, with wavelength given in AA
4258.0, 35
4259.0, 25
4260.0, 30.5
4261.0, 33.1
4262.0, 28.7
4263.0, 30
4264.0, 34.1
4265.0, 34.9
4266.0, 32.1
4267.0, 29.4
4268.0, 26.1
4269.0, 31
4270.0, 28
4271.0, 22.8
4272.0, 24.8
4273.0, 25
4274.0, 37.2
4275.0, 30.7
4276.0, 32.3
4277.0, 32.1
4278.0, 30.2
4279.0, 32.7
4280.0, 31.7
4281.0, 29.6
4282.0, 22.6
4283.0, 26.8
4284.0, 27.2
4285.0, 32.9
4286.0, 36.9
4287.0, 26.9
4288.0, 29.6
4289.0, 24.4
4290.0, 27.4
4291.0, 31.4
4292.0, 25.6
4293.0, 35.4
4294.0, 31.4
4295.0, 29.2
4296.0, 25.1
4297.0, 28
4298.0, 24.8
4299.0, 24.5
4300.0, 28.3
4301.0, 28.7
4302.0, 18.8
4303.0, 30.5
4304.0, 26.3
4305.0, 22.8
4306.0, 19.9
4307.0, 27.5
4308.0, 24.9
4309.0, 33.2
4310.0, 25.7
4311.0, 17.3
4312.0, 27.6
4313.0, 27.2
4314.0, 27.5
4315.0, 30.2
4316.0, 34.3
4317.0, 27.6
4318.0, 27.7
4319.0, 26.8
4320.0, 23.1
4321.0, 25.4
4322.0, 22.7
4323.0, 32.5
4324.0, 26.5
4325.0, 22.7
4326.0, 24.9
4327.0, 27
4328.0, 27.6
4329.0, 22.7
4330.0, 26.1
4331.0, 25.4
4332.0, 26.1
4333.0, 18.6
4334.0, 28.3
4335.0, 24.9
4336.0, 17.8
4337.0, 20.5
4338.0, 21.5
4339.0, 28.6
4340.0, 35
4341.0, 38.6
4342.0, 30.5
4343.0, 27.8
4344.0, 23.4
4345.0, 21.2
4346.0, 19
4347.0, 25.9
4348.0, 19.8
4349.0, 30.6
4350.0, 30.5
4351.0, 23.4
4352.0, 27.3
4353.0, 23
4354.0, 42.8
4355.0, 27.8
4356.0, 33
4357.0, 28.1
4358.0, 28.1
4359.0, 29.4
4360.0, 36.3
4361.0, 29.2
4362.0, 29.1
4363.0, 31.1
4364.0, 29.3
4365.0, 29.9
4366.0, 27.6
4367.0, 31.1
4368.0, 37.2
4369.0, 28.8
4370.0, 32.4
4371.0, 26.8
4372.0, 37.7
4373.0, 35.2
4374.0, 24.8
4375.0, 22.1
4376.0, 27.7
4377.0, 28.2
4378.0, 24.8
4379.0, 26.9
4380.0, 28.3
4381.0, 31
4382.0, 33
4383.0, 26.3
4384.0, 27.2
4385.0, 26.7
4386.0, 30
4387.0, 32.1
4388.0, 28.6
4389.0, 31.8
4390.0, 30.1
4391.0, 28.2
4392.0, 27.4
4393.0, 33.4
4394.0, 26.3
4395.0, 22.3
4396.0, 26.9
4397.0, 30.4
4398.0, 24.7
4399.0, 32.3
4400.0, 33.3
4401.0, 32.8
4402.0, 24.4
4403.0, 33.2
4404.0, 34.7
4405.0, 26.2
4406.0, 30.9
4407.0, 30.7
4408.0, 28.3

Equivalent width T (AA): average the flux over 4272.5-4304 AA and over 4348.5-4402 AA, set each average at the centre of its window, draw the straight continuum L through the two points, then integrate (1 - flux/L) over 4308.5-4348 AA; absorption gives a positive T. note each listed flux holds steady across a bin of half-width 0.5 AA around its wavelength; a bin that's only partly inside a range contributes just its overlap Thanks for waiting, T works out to 4.2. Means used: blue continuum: 28.9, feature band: 26.1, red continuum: 29.4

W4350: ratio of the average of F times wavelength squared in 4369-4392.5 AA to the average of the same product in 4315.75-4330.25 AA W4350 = 1.13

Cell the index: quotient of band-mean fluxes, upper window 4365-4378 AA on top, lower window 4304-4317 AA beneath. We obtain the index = 1.12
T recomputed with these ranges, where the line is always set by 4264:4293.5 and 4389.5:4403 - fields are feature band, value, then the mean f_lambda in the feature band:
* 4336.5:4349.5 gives 1.27 AA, 26.3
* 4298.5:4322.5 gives 2.64 AA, 26.2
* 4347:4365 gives -0.10 AA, 29.3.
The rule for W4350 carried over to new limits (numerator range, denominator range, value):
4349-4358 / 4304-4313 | 1.20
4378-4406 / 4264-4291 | 1.04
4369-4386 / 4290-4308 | 1.11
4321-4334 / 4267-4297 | 0.89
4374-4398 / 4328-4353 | 1.12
